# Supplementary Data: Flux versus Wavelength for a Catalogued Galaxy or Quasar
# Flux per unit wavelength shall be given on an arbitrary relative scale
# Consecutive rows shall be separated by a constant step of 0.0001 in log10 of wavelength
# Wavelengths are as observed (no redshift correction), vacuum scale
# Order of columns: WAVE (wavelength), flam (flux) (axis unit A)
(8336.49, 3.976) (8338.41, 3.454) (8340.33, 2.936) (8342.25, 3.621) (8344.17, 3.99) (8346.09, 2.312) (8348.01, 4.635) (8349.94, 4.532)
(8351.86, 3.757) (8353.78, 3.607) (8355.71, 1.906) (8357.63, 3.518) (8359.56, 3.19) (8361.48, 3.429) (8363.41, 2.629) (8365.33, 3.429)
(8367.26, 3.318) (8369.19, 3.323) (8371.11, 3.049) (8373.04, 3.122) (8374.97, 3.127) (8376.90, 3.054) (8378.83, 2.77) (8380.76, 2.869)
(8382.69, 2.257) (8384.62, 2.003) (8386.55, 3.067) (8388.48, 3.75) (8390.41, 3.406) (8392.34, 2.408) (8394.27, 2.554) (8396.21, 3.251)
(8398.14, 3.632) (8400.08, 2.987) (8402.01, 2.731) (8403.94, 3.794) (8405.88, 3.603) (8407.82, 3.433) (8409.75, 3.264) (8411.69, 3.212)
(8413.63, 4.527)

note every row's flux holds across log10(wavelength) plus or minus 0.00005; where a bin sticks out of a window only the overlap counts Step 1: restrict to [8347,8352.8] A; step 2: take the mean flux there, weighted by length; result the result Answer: 4.29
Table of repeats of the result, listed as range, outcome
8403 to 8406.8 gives 3.69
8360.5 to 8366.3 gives 3.16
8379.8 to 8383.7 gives 2.56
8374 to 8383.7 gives 2.81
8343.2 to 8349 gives 3.65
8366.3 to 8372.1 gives 3.23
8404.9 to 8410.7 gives 3.43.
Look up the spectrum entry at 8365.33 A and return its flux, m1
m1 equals 3.429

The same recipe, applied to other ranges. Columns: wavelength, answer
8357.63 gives 3.518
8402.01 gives 2.731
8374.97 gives 3.127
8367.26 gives 3.318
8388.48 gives 3.75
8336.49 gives 3.976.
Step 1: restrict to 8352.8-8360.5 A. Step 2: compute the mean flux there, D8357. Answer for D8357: 3.06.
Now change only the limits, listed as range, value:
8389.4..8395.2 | 2.8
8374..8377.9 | 3.08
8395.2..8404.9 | 3.28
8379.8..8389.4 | 2.79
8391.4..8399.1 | 2.96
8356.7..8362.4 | 3.38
